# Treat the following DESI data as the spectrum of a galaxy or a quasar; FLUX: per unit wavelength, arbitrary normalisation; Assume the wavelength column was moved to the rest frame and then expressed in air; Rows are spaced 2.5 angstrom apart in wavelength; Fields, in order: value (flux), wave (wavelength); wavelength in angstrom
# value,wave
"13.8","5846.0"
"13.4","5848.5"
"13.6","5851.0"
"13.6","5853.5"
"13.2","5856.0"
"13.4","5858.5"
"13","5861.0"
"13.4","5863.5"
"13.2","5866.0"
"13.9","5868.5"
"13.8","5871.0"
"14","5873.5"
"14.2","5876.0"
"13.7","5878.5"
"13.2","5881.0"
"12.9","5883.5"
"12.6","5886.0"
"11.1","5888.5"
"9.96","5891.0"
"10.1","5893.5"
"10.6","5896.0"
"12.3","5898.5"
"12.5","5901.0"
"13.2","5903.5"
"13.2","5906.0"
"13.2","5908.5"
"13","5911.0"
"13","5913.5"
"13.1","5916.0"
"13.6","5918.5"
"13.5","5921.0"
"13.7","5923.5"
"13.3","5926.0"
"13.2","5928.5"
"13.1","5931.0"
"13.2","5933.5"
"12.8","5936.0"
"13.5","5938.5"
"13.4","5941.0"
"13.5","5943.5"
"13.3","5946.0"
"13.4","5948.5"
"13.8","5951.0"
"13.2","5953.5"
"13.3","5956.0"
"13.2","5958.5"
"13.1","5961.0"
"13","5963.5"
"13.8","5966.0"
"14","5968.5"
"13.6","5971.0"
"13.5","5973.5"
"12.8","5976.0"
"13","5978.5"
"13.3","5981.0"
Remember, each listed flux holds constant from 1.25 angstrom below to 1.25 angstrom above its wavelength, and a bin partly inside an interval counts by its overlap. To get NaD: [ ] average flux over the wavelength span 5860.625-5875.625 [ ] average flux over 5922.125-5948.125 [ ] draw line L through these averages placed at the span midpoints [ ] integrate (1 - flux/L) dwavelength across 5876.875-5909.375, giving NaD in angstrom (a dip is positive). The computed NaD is 3.1 angstrom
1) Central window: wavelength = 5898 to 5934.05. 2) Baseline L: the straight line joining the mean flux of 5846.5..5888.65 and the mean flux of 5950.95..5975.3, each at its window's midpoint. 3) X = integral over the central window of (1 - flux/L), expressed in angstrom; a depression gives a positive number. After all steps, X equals 0.6 angstrom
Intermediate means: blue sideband 13.4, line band 13.2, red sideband 13.4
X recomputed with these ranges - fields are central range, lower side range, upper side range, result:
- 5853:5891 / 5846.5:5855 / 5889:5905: -1.8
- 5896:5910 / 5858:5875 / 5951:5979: 0.8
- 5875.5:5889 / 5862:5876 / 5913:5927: 0.6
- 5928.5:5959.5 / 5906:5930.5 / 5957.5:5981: 0.0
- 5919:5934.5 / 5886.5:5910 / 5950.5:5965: -1.0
